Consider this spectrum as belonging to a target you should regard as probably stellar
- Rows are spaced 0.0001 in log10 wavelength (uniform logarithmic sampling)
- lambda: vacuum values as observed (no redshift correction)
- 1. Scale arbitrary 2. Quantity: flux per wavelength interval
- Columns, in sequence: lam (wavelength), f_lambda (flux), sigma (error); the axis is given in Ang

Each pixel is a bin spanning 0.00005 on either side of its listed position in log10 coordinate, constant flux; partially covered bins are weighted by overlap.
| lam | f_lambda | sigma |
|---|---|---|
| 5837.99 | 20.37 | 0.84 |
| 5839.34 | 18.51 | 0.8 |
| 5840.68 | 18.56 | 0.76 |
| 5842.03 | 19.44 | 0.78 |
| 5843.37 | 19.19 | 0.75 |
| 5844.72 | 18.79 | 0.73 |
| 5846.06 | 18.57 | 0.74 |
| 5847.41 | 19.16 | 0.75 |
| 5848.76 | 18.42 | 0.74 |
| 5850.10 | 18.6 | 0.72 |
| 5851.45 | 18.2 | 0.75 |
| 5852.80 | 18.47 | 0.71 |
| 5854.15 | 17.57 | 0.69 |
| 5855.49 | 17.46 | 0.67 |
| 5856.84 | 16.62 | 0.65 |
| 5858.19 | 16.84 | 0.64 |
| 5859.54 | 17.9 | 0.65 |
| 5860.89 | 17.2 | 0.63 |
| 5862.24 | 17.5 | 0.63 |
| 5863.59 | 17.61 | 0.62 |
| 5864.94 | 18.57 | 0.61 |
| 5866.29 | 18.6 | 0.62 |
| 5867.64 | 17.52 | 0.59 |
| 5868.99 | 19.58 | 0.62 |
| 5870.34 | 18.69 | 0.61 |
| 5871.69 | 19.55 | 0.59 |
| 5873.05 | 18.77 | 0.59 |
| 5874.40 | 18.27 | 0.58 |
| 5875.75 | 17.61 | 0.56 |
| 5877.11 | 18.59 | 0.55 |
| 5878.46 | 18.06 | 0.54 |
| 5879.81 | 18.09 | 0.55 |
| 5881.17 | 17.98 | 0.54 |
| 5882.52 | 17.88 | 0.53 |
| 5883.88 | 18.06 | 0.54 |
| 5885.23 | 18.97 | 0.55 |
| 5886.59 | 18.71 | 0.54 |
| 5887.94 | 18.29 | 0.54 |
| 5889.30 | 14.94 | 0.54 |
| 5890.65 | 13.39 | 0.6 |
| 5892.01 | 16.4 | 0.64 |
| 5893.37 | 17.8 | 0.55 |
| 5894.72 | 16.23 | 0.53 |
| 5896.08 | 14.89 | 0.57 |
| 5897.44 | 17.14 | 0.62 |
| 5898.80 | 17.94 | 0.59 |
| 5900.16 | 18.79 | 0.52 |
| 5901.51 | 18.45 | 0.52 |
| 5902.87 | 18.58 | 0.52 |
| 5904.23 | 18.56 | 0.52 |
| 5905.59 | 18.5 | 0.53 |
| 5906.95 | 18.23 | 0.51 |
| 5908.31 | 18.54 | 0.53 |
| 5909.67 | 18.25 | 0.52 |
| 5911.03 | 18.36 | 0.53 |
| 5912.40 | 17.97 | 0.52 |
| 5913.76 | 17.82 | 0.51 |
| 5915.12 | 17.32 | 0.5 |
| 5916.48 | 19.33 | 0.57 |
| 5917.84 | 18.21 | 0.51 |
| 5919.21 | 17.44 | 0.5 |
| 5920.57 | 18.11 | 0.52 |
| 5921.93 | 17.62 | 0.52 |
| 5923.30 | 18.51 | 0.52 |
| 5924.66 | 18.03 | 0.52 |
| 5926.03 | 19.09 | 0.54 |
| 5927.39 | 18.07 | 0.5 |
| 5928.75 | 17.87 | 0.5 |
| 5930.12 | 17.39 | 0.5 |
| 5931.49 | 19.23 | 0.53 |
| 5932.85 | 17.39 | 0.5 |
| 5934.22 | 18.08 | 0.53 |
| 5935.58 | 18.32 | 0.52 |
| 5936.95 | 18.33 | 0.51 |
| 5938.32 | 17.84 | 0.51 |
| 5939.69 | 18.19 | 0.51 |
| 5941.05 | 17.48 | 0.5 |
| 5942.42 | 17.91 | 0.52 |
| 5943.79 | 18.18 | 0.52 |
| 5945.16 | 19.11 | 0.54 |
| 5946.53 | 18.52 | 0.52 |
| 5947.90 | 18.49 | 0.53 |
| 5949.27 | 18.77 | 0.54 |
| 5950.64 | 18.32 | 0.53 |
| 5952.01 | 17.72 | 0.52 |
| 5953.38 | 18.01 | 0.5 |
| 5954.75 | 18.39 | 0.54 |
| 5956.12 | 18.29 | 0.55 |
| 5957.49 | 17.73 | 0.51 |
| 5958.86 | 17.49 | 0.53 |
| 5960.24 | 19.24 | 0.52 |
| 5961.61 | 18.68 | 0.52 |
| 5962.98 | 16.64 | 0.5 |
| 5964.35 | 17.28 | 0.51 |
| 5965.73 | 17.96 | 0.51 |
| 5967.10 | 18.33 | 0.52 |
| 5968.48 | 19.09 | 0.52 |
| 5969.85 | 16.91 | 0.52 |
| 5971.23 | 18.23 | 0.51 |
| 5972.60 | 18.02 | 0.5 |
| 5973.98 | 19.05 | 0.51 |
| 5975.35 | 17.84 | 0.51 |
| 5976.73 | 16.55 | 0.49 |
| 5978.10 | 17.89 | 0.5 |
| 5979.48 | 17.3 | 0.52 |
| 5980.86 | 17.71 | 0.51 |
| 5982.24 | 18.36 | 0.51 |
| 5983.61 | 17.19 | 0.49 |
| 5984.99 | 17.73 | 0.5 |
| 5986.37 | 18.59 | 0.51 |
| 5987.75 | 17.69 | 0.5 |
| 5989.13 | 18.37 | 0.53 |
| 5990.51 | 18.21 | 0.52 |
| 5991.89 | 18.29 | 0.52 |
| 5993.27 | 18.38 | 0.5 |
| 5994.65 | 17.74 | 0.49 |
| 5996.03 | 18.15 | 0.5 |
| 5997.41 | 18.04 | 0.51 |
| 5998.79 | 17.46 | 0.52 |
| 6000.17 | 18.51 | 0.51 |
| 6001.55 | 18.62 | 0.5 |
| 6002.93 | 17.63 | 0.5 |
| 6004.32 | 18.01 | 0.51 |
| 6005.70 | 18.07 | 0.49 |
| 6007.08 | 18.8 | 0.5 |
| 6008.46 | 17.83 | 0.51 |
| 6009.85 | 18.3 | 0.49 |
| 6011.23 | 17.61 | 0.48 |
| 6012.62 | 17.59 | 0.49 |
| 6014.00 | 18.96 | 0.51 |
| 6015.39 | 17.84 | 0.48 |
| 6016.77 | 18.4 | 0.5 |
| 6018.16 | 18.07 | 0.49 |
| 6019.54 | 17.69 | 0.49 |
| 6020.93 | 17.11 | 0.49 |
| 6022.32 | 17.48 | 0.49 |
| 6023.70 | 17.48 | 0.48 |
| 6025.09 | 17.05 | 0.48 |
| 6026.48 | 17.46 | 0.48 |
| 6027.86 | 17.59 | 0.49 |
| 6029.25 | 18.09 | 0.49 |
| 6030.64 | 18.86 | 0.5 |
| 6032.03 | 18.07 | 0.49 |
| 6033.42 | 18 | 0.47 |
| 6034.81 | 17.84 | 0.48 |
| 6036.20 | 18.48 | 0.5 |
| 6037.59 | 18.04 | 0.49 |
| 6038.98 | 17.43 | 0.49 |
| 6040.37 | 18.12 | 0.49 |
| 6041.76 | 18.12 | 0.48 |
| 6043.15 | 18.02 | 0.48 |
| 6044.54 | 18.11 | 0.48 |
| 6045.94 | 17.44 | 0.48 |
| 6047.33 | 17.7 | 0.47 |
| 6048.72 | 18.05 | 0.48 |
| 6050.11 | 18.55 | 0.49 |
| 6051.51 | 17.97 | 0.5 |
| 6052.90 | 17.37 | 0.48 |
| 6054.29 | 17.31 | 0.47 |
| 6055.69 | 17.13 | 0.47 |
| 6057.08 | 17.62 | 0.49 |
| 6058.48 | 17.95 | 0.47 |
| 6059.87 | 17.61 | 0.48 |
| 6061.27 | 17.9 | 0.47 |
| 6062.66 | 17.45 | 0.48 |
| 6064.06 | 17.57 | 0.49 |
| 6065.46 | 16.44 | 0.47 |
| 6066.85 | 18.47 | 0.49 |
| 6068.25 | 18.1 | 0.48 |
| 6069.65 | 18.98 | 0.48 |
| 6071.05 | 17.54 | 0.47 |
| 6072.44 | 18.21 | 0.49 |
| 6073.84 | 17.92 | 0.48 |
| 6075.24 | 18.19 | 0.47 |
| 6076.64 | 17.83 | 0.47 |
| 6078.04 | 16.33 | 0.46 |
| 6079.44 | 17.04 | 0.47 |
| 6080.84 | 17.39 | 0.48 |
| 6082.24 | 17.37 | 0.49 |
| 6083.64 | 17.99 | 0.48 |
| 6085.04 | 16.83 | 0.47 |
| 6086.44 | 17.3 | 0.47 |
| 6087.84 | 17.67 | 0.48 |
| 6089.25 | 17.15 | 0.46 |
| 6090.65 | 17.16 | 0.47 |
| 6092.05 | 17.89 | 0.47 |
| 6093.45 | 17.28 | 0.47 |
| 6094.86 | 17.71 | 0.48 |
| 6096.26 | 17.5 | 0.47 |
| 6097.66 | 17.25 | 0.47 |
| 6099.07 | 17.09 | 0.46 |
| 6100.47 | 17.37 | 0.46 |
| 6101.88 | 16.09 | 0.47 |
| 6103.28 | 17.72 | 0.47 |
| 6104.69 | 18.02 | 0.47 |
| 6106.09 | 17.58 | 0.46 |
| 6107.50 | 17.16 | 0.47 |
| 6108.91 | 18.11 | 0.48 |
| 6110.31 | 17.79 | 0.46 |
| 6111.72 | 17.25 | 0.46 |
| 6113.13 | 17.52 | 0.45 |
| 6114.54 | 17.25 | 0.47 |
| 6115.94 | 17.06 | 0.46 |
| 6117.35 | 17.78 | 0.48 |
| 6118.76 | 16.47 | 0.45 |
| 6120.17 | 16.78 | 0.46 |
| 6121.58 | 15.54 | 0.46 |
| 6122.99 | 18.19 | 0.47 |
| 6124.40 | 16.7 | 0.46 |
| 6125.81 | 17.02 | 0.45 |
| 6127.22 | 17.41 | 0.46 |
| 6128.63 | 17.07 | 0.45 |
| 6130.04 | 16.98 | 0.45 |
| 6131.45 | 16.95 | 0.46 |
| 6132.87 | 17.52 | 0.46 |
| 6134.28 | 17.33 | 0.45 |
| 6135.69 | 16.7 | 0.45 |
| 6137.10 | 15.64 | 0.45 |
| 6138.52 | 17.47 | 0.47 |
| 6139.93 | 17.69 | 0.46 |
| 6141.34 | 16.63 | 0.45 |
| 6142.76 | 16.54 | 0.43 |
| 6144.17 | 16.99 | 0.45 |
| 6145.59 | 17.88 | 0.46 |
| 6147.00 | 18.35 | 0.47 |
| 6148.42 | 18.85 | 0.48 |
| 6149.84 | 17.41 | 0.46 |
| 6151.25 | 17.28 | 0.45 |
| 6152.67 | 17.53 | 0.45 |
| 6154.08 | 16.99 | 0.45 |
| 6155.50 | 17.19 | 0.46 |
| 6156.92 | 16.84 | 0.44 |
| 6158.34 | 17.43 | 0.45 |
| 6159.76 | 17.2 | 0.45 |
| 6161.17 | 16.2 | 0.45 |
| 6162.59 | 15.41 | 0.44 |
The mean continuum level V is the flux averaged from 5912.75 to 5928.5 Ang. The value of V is 18.1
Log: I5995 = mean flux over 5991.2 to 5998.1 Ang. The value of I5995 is 18.1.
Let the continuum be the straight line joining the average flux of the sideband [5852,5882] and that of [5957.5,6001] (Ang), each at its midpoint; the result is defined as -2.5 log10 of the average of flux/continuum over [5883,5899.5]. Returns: 0.07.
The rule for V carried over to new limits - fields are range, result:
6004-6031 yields 17.9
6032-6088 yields 17.7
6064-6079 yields 17.8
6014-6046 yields 17.9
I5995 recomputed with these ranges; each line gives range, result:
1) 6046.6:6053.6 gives 17.9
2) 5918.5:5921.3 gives 17.8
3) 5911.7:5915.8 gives 17.7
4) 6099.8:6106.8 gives 17.3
